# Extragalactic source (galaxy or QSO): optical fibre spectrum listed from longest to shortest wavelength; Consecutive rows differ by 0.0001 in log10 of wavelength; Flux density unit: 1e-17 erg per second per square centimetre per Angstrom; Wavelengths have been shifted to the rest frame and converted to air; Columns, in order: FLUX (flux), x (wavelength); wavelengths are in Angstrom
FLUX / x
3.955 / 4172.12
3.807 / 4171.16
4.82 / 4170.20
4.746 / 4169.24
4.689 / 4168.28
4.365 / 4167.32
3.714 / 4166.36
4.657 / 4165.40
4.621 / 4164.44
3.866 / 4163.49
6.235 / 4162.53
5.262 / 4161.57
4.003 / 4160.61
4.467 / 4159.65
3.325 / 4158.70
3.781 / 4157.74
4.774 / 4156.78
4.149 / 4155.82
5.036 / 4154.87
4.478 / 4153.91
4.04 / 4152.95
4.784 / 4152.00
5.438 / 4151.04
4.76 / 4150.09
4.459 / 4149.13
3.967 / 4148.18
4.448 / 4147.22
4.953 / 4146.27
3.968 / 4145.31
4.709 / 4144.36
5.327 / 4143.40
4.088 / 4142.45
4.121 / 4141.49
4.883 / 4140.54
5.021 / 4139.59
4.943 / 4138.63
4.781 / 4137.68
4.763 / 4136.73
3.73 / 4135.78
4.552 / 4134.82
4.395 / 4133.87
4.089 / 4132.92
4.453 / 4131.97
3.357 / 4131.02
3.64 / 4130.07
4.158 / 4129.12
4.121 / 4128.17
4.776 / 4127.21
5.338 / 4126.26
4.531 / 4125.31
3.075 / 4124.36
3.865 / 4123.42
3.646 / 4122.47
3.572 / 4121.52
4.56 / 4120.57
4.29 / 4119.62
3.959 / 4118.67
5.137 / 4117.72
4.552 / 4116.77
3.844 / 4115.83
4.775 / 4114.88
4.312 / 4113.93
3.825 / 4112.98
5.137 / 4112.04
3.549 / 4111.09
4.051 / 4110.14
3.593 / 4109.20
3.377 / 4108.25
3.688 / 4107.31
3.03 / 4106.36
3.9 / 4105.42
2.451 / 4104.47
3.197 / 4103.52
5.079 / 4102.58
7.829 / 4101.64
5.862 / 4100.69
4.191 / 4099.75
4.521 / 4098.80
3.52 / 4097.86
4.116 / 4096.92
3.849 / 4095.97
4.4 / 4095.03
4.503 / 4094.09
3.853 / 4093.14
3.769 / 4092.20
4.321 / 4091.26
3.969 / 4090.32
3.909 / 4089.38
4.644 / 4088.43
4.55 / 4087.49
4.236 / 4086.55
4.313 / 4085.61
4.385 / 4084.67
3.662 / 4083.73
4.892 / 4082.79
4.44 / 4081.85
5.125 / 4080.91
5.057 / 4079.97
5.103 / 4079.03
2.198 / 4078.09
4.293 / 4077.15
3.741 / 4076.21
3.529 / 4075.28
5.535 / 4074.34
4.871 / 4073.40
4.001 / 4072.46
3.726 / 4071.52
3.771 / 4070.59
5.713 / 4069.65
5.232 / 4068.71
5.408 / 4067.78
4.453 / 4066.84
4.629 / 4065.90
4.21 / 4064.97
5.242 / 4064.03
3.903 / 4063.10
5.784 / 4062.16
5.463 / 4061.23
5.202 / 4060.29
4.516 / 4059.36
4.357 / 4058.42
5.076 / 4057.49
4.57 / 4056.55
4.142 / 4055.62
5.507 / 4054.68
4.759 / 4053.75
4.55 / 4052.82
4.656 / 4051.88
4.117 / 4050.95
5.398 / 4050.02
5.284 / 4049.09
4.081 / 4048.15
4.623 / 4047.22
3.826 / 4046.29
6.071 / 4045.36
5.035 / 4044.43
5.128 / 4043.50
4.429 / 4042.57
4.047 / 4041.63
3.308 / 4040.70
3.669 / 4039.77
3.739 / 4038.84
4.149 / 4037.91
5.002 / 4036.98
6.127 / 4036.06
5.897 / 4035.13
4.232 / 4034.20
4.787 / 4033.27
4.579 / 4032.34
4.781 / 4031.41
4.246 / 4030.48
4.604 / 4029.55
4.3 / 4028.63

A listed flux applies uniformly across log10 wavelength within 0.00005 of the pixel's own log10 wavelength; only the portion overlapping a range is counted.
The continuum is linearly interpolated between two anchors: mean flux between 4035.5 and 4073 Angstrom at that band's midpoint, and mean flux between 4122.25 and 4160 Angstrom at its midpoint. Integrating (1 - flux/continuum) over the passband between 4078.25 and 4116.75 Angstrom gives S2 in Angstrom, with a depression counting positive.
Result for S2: 2.3 Angstrom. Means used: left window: 4.68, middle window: 4.26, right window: 4.39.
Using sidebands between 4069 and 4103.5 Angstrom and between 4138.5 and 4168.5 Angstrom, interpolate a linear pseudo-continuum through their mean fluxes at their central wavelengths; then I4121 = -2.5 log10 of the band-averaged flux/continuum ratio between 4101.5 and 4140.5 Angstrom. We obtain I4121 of 0.07 mag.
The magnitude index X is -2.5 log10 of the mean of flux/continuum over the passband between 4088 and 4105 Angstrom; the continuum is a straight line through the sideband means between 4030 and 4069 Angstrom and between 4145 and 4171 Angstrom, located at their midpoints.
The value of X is 0.07 mag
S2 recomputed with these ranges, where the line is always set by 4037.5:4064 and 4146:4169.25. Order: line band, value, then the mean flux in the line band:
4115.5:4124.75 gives 1.0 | 4.07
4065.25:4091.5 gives 1.1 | 4.42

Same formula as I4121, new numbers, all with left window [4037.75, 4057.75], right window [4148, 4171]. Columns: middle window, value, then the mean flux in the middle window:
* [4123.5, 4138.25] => 0.07 mag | 4.25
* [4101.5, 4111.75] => 0.17 mag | 3.87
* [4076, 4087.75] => 0.06 mag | 4.32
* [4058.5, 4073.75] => -0.05 mag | 4.75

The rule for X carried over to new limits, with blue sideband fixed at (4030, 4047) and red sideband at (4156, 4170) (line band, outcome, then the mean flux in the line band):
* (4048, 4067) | -0.042 mag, 4.77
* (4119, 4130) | 0.090 mag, 4.15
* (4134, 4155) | -0.025 mag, 4.59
